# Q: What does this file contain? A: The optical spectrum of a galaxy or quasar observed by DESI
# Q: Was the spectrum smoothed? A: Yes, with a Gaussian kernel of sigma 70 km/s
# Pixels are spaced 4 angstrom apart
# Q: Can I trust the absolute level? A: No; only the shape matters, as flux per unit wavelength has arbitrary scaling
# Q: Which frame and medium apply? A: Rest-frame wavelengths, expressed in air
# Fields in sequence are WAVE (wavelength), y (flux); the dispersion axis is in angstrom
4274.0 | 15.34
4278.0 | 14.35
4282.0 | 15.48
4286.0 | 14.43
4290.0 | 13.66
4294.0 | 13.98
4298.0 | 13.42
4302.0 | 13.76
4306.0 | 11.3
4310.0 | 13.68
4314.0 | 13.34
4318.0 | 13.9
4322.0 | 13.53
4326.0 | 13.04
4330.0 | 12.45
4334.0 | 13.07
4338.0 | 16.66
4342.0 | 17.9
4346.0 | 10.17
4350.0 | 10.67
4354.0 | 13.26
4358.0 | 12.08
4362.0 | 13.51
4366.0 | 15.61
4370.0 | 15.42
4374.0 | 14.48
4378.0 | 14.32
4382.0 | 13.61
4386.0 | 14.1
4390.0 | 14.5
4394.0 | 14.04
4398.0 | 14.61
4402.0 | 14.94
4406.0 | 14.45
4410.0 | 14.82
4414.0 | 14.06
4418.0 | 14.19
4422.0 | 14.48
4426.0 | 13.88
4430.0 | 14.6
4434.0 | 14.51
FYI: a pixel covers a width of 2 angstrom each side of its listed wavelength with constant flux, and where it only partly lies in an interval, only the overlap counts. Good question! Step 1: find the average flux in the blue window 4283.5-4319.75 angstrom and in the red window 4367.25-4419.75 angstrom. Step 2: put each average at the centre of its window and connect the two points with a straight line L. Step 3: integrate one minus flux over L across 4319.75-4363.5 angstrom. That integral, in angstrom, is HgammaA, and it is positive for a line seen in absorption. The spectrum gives 1.9 angstrom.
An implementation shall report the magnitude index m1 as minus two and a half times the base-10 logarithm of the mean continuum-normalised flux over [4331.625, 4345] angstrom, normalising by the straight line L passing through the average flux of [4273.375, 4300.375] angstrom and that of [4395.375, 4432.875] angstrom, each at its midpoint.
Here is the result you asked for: -0.07 mag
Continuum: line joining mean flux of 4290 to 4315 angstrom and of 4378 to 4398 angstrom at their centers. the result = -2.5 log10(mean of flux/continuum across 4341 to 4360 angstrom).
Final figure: 0.10 mag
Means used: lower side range 13.3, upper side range 14.1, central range 12.5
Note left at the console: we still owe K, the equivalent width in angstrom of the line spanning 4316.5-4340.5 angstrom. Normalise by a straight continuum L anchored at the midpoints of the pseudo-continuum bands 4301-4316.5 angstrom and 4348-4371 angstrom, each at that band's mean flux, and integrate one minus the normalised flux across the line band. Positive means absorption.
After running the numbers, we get -1.3 angstrom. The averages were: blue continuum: 13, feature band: 13.9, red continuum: 13.3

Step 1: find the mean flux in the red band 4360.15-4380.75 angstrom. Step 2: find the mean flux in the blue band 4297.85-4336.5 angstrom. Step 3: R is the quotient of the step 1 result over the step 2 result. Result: 1.1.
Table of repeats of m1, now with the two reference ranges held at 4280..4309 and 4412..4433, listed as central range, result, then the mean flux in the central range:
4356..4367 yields 0.034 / 13.6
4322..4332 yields 0.077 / 12.9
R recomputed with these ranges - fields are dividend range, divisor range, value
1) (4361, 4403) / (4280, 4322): 1.06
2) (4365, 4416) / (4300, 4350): 1.08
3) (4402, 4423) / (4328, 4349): 1.04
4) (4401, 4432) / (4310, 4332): 1.08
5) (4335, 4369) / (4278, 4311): 1.00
